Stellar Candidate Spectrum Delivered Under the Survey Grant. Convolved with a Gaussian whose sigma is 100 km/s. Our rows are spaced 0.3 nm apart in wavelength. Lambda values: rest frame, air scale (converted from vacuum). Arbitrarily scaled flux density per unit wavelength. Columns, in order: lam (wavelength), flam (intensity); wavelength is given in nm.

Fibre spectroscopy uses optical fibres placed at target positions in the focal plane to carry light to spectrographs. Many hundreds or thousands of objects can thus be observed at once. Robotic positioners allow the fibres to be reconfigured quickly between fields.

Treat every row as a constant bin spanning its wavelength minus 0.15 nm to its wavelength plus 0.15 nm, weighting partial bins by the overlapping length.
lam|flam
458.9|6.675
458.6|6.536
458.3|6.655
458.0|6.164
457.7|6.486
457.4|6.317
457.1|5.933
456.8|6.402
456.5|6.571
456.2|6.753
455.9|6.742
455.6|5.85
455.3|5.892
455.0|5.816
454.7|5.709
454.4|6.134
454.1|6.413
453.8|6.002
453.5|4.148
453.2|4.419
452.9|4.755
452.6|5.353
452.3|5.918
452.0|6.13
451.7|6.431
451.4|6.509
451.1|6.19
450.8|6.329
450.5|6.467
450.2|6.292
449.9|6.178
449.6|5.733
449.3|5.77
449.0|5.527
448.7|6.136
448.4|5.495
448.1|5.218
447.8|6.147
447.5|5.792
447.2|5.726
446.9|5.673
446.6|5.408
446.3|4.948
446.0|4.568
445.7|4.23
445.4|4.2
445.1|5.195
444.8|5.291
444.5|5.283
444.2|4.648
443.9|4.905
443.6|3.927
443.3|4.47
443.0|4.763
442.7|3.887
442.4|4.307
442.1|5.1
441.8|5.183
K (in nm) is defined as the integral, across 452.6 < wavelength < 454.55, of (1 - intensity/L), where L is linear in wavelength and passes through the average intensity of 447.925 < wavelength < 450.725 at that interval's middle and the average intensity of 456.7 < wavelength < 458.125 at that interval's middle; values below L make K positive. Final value 0.25 nm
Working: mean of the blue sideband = 5.88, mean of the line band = 5.31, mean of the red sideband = 6.26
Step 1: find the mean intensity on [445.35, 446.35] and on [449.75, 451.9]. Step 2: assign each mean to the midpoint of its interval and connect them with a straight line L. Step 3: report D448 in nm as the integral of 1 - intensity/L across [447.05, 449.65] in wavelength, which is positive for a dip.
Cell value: -0.16 nm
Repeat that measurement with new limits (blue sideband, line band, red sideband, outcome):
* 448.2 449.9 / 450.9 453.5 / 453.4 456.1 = 0.09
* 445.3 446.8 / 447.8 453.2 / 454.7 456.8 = -0.47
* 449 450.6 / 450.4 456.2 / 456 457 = 0.39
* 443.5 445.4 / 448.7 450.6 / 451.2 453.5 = -0.24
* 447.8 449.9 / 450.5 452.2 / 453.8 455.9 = -0.14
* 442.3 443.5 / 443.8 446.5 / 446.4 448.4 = 0.08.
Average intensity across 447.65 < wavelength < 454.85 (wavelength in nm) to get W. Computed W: 5.81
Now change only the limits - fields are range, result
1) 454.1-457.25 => 6.19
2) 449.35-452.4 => 6.21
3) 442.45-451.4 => 5.33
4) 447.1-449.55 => 5.73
